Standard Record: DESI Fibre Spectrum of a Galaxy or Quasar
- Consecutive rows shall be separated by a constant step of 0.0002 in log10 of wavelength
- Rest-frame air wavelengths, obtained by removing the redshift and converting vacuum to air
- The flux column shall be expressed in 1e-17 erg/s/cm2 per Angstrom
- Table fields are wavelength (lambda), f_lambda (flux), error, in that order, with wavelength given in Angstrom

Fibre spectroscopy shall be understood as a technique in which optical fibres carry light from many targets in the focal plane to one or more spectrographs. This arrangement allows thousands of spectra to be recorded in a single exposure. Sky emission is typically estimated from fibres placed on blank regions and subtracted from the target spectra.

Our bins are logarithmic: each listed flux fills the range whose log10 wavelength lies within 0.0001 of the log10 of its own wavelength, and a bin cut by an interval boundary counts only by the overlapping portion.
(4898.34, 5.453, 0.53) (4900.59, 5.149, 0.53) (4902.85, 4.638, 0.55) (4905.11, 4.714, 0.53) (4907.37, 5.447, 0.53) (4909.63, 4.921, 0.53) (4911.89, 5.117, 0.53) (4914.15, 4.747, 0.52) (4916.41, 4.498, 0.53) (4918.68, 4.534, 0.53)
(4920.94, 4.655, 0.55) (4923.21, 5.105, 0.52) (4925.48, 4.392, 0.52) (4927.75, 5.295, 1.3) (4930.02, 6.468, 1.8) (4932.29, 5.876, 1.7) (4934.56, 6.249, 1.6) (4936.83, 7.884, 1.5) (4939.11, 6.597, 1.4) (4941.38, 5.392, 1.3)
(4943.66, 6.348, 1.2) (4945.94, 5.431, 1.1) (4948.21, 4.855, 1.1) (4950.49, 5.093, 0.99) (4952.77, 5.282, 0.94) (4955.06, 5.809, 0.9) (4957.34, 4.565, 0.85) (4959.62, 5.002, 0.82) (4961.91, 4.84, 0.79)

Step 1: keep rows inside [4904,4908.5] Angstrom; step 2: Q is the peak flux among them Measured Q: 5.447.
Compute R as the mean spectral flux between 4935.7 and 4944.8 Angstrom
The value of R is 6.55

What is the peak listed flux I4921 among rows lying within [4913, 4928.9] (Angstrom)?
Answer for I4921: 5.295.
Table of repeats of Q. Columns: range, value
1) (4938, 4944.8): 6.597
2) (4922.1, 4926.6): 5.105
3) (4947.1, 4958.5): 5.809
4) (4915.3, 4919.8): 4.534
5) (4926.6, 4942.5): 7.884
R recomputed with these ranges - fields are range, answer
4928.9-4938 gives 6.62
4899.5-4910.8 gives 4.97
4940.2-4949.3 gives 5.52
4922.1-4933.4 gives 5.43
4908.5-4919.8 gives 4.76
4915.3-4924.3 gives 4.7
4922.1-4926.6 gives 4.75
